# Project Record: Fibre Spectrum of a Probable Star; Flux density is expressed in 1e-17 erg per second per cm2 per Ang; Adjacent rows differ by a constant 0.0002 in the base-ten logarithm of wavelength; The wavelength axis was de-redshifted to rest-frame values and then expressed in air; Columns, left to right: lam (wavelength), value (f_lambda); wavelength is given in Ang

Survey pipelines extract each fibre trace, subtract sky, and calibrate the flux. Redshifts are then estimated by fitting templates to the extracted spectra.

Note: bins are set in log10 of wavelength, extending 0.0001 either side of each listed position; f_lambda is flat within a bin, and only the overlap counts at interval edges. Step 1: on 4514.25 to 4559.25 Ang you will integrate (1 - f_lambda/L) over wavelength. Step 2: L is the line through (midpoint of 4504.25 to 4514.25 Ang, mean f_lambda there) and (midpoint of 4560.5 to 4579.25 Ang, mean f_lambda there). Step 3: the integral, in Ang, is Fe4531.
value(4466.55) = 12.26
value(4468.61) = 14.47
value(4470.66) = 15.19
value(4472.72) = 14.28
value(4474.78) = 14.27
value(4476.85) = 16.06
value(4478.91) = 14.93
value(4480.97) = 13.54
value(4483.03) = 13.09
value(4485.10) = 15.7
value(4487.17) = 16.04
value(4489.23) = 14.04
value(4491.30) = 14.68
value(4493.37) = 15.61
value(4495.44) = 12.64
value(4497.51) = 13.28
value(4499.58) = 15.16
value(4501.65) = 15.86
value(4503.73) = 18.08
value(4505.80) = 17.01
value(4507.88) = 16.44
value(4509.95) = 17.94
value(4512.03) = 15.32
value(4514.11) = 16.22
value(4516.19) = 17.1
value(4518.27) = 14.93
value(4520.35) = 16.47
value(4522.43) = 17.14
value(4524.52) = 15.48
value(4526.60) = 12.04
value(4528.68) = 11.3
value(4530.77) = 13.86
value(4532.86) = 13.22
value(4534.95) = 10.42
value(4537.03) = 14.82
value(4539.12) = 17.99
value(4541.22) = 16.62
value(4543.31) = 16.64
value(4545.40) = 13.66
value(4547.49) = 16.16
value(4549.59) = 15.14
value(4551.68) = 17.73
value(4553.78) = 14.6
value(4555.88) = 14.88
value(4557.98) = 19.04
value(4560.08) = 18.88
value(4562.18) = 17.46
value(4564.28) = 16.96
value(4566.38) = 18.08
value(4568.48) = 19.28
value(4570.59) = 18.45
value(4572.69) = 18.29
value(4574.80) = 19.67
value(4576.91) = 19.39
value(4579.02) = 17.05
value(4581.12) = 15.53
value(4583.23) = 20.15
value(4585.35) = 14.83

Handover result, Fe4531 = 5.7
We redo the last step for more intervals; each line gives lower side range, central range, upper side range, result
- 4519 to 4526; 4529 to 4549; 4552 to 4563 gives 2.2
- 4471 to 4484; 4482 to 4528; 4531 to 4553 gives -2.2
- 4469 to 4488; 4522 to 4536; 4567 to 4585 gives 2.9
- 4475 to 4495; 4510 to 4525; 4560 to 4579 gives -0.1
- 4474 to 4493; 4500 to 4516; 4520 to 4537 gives -2.8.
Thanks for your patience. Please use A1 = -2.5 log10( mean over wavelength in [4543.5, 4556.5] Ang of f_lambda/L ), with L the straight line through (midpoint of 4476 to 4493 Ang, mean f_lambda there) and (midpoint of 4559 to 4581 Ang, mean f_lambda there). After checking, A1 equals 0.13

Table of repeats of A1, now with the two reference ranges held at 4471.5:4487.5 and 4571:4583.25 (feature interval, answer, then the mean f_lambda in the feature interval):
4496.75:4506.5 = -0.03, 15.9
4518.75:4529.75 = 0.13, 14.5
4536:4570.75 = 0.04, 16.8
